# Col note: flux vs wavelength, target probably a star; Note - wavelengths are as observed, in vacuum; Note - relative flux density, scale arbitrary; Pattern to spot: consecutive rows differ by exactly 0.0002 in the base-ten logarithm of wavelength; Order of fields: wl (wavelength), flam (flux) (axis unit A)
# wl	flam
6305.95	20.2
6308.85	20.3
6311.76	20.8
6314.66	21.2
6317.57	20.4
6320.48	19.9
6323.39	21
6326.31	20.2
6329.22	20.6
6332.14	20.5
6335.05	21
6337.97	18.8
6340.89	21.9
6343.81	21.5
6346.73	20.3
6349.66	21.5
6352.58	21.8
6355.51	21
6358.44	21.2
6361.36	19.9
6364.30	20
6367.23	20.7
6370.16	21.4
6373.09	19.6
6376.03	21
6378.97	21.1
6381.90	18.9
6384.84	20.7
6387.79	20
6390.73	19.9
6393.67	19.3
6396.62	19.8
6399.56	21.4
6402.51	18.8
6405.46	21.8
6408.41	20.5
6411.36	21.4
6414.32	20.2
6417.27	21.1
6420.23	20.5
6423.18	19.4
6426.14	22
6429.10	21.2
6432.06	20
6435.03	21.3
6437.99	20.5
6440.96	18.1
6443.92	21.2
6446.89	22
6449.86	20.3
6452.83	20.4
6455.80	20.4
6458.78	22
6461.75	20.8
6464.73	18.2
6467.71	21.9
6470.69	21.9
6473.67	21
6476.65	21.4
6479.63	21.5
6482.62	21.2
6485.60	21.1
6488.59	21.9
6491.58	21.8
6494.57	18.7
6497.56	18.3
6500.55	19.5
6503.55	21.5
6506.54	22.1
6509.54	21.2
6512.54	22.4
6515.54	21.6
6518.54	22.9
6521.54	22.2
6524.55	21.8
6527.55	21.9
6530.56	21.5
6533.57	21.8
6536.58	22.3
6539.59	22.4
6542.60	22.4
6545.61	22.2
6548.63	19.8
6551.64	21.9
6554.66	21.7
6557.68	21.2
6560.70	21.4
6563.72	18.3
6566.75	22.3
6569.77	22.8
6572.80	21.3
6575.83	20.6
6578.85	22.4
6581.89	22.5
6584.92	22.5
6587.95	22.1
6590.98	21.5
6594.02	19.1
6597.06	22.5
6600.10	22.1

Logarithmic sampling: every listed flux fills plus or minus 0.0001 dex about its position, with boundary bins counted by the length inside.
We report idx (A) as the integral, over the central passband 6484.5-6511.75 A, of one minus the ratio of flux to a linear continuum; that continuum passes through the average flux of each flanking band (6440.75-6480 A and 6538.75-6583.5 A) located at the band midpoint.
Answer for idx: 0.5 A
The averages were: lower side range 20.9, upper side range 21.5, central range 20.7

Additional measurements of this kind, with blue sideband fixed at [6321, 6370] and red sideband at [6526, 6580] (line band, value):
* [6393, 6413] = 0.5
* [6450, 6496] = 0.7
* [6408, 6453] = 0.9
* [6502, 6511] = -0.1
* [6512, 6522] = -0.4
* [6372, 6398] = 1.1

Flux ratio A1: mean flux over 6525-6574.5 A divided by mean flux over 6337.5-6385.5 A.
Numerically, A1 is 1.04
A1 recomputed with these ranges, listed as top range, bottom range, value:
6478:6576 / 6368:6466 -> 1.05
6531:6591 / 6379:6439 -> 1.06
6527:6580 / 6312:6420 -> 1.05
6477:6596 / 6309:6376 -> 1.04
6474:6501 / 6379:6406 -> 1.03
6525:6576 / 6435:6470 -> 1.05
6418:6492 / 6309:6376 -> 1.01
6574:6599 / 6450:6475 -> 1.04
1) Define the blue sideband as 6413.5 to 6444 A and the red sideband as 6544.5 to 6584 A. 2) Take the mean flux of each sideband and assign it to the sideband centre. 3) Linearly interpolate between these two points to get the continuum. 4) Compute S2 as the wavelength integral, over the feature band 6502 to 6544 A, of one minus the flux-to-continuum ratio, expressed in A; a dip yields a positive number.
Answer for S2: -1.7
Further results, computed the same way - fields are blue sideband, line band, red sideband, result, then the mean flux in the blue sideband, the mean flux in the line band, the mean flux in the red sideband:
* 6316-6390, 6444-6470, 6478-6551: 0.39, 20.6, 20.8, 21.4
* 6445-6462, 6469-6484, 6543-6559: -0.22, 21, 21.4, 21.4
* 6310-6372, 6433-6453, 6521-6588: 0.62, 20.7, 20.5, 21.7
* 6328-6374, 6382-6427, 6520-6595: 1.26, 20.7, 20.4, 21.6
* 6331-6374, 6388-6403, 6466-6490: 0.77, 20.8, 19.9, 21.5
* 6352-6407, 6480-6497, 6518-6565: 0.30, 20.4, 20.8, 21.6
